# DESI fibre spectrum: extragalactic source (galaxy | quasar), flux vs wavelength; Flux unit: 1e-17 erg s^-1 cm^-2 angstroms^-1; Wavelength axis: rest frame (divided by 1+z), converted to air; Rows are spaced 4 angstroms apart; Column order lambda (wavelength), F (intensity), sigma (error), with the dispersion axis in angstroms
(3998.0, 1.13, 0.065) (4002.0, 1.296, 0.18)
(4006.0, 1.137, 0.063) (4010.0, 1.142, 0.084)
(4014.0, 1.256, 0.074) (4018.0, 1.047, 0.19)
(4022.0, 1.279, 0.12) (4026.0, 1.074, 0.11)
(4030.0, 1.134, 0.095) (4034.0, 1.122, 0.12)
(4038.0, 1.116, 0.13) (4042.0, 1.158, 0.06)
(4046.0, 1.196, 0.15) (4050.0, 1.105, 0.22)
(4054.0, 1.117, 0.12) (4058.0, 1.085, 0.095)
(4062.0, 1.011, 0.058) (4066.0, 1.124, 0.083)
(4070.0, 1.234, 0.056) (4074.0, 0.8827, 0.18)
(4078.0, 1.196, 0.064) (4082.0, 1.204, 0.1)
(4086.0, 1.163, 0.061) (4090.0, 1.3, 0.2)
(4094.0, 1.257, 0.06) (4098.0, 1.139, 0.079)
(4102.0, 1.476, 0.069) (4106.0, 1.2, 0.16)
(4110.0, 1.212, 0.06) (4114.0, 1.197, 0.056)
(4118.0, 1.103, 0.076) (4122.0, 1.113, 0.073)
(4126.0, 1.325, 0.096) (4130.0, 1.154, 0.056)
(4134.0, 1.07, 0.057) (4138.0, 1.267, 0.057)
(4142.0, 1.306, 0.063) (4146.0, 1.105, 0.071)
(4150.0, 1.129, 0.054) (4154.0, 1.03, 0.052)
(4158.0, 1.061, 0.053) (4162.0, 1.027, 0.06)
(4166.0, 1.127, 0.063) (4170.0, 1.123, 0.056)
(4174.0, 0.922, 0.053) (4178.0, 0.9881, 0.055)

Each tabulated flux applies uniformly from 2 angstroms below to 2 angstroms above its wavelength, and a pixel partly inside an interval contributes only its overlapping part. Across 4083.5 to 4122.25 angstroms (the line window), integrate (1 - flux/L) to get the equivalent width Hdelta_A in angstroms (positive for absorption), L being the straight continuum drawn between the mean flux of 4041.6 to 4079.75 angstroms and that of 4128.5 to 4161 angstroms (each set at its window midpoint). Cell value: -3.4 angstroms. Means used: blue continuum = 1.11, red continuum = 1.14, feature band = 1.22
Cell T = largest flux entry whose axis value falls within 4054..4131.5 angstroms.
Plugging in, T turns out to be 1.476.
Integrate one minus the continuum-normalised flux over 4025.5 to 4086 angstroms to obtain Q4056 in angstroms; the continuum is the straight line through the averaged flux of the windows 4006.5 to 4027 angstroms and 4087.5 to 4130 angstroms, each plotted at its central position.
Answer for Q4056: 3.6 angstroms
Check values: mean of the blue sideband 1.16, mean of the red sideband 1.23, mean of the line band 1.12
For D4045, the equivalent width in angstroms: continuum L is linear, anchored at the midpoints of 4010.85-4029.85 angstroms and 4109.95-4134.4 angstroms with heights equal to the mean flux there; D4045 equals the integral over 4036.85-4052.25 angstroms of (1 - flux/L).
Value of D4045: 0.2 angstroms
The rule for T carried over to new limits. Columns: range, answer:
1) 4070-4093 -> 1.3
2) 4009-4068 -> 1.279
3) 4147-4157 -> 1.129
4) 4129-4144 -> 1.306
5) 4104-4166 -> 1.325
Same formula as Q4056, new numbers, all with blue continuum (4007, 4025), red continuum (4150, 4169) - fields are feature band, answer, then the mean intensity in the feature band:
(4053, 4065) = 0.7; 1.07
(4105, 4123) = -1.0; 1.17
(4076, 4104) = -3.2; 1.25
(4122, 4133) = -1.1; 1.2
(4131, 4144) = -1.5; 1.21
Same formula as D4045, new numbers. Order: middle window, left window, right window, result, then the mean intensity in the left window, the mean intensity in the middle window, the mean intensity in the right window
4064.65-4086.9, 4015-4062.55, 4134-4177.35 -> -0.3 angstroms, 1.13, 1.13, 1.1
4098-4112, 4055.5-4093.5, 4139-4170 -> -1.8 angstroms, 1.14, 1.27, 1.12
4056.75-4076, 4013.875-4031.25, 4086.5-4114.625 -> 2.2 angstroms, 1.15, 1.07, 1.25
